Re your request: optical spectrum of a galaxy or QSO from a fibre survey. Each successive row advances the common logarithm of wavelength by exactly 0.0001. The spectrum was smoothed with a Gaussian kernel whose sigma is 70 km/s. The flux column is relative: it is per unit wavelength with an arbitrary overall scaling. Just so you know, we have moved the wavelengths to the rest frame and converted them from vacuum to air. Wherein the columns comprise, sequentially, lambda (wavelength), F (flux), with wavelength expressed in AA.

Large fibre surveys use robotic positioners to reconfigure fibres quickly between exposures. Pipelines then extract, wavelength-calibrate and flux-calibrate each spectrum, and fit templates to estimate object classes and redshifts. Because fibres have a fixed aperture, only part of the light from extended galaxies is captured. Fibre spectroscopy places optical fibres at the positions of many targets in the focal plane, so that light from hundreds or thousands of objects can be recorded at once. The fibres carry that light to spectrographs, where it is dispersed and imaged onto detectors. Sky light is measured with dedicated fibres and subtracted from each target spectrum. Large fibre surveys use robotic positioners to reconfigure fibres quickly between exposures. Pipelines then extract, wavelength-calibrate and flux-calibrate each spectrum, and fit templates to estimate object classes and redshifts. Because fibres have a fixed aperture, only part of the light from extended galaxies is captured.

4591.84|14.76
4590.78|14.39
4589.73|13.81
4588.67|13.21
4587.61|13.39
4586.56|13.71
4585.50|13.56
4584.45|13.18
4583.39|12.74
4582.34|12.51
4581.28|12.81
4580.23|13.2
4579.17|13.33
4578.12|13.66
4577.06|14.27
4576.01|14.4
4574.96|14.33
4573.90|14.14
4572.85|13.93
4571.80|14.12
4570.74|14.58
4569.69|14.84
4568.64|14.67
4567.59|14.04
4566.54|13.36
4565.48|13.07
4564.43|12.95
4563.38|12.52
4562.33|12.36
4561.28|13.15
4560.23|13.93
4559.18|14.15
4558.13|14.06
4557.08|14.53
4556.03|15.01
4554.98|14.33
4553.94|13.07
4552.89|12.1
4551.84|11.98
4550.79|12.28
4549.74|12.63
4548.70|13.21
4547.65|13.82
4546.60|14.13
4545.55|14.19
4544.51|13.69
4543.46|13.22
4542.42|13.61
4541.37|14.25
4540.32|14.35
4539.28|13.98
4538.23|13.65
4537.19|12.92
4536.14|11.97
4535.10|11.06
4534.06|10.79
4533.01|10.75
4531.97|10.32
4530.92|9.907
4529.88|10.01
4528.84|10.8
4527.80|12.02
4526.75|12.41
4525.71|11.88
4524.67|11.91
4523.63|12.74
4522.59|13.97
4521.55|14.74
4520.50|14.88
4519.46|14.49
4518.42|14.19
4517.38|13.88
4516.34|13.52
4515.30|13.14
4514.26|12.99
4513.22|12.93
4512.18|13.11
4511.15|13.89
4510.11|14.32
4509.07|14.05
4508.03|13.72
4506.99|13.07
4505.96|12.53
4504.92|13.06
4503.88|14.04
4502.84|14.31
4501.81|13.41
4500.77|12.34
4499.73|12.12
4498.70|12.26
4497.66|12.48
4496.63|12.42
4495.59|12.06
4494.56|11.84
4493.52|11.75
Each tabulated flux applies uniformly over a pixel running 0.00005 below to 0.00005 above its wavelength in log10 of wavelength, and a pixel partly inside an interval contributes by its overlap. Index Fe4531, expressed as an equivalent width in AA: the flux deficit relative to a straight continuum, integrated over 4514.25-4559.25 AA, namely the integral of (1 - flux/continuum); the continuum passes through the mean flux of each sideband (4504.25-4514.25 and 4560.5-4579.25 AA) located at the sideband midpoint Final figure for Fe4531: 1.97 AA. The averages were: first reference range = 13.4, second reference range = 13.8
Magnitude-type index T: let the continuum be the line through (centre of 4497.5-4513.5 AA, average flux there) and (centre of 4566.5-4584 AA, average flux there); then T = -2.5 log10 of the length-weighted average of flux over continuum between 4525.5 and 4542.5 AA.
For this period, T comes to 0.13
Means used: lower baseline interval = 13.3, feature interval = 12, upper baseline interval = 13.8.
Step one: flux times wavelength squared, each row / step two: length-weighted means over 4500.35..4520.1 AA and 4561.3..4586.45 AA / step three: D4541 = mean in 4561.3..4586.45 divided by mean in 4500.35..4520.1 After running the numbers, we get 1.03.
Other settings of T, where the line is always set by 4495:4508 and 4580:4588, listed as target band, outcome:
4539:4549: -0.07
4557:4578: -0.06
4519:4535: 0.08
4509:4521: -0.07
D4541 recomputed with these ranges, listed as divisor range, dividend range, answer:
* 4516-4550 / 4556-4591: 1.08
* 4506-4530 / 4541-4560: 1.04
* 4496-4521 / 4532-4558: 1.00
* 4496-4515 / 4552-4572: 1.07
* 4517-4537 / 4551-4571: 1.13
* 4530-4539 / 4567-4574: 1.28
